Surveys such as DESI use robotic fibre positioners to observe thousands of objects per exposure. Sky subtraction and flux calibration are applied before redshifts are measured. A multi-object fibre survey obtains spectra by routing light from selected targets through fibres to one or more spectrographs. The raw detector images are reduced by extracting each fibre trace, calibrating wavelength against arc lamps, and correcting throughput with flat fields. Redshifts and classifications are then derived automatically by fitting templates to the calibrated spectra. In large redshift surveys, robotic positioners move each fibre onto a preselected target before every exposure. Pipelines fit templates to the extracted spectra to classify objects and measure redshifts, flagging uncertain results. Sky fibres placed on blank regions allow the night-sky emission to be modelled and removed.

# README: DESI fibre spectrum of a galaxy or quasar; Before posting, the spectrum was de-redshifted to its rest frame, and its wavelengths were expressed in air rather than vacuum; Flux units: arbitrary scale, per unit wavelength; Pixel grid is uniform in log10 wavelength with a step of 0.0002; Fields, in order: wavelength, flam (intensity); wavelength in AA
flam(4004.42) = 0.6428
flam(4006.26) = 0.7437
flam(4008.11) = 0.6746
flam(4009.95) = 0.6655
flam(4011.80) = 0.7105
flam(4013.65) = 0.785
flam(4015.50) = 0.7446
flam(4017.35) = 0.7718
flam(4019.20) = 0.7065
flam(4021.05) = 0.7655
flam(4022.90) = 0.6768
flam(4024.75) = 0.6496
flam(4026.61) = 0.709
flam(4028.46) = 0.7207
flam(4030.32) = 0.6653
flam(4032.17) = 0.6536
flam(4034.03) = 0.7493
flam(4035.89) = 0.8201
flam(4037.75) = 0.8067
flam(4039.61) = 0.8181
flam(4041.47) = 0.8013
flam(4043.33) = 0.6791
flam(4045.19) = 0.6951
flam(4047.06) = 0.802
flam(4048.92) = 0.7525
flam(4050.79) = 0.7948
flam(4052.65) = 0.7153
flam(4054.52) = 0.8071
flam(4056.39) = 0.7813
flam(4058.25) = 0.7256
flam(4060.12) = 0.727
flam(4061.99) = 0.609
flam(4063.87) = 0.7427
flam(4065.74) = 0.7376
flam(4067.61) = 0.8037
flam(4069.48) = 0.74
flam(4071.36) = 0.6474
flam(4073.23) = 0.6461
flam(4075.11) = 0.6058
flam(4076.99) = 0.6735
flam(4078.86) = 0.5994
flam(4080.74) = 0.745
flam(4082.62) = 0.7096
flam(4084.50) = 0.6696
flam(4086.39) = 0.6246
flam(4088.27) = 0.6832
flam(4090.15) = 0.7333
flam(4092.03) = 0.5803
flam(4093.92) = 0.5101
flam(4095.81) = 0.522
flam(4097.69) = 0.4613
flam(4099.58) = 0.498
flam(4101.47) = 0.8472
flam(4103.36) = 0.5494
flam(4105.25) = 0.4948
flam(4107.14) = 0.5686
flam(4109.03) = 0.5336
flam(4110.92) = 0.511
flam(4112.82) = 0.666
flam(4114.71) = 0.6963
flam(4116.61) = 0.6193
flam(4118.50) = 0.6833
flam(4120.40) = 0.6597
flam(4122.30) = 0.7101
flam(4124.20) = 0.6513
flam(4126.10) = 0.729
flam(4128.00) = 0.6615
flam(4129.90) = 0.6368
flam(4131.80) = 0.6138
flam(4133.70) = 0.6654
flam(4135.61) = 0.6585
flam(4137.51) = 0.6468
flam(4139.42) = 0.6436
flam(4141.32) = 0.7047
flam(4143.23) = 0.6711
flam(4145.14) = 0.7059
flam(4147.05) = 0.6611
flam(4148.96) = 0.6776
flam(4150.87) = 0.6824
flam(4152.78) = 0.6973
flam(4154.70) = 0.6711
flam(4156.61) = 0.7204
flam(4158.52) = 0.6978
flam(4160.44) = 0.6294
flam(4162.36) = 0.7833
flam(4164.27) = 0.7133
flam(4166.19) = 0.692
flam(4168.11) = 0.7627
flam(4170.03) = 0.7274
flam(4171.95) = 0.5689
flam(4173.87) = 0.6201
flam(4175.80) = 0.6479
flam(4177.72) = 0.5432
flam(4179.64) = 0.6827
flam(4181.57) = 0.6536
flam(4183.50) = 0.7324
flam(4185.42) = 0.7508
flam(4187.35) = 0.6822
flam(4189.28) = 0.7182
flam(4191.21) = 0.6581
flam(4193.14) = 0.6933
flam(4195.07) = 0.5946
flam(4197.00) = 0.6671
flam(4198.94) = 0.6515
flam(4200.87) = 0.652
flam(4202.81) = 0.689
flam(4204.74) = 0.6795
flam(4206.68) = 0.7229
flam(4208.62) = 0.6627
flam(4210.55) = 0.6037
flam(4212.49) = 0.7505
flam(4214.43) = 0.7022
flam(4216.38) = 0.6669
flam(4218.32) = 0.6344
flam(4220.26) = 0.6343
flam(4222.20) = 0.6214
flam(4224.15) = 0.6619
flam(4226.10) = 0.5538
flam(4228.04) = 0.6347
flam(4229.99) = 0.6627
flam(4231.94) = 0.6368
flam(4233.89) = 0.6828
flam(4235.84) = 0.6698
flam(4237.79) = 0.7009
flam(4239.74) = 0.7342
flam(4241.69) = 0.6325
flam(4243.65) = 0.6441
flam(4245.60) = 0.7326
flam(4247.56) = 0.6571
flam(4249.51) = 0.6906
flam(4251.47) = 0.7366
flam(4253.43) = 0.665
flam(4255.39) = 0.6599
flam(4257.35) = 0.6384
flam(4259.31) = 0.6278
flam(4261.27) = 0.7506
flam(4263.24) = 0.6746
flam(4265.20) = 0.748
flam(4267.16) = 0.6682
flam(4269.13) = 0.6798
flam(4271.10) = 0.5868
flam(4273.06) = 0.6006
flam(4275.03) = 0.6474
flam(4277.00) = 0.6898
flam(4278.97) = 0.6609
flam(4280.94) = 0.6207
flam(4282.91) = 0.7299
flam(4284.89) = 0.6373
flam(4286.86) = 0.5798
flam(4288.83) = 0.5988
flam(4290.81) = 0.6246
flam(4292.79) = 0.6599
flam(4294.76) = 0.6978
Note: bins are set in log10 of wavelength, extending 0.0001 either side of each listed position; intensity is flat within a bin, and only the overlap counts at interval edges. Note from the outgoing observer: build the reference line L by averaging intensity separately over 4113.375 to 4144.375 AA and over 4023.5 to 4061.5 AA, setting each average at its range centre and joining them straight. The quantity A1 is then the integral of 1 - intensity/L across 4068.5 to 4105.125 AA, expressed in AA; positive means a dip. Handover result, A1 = 3.8 AA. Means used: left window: 0.742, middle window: 0.631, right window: 0.666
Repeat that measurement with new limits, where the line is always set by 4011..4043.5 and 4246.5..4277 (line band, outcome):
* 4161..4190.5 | 0.4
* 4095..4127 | 4.5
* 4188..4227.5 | 1.4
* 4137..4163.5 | 0.6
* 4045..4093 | 1.3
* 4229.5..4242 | 0.0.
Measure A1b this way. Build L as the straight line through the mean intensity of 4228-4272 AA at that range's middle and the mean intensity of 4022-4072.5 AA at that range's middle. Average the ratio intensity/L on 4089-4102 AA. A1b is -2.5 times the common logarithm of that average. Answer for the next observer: 0.22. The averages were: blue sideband 0.734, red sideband 0.675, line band 0.587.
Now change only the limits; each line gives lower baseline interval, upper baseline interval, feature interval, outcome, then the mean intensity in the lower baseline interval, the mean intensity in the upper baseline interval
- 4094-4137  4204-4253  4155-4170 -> -0.12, 0.618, 0.668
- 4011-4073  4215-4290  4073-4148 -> 0.12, 0.736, 0.659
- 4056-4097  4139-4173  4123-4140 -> 0.04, 0.671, 0.69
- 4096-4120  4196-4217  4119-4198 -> -0.07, 0.593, 0.677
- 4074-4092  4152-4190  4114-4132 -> 0.01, 0.667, 0.684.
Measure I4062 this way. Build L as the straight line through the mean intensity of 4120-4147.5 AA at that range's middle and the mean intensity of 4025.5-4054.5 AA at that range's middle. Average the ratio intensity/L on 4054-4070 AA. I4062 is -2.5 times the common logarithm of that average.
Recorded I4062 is -0.017 mag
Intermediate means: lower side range 0.747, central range 0.74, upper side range 0.668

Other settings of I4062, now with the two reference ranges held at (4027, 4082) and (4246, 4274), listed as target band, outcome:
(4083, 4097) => 0.160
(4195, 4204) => 0.049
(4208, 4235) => 0.051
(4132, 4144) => 0.067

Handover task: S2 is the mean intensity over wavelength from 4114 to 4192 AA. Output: 0.676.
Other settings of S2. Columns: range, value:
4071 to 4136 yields 0.63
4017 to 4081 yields 0.723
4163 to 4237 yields 0.666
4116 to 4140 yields 0.661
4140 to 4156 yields 0.684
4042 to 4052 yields 0.746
